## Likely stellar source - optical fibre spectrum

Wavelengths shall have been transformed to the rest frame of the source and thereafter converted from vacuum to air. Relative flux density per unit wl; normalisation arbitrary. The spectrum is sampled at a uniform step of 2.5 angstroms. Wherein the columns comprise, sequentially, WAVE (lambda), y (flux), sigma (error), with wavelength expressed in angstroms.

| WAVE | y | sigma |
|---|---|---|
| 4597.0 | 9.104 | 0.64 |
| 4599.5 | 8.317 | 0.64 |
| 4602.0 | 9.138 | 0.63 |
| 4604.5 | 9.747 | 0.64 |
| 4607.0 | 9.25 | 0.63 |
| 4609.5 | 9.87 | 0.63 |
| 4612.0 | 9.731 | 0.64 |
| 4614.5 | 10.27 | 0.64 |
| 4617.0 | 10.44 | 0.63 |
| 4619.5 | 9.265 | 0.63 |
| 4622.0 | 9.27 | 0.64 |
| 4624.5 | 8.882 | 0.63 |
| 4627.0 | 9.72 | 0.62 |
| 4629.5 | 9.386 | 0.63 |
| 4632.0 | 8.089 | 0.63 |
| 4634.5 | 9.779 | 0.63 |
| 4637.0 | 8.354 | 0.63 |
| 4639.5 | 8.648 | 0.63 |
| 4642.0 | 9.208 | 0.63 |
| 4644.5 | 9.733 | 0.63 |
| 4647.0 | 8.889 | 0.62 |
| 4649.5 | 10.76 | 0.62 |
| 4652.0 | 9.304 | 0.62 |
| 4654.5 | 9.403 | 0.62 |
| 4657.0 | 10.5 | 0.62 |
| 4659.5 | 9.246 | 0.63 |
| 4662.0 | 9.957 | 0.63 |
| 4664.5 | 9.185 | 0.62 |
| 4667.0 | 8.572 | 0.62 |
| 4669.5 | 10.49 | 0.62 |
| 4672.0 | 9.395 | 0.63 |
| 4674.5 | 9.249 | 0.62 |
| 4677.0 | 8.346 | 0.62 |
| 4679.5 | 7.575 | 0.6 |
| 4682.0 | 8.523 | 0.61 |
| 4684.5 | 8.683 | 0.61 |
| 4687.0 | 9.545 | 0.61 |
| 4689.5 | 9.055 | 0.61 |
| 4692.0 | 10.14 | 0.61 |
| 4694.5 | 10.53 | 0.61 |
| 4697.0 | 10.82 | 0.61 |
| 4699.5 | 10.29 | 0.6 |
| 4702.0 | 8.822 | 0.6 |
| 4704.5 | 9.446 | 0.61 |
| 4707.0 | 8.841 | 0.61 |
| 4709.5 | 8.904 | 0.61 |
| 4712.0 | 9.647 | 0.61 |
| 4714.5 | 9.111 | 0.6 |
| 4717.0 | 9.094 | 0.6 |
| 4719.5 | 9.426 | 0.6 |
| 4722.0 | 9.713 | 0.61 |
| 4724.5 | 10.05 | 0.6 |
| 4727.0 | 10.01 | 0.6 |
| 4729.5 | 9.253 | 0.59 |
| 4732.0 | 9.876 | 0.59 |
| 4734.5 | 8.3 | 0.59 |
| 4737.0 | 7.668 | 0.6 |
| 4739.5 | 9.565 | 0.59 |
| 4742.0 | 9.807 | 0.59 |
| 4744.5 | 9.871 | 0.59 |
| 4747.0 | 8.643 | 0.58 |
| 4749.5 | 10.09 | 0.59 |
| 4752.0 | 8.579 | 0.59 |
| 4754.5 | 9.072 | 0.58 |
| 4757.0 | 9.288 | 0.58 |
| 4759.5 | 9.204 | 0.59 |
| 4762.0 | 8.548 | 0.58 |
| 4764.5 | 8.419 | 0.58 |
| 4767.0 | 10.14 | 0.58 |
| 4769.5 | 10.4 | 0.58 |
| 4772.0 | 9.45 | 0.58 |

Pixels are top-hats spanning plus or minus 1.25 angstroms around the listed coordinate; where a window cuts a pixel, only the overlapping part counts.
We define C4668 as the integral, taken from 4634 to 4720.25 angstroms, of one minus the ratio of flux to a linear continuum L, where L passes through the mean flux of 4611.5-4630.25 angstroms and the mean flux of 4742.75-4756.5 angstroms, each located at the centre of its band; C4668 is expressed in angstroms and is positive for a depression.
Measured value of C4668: 1.1 angstroms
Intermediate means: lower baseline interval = 9.62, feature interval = 9.35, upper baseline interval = 9.27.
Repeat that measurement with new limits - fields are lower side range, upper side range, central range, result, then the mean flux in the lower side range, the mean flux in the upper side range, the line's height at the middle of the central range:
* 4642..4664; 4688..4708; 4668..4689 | 1.6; 9.68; 9.75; 9.72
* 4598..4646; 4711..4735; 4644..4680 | -0.1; 9.32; 9.48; 9.38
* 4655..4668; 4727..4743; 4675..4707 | 0.2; 9.5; 9.14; 9.36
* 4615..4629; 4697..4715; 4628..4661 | 0.6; 9.55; 9.41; 9.51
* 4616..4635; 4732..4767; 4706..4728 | -0.7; 9.32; 9.08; 9.14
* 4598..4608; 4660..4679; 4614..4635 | -0.6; 9.11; 9.24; 9.15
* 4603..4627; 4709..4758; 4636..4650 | 0.5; 9.64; 9.3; 9.56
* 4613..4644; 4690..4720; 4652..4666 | -0.3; 9.29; 9.58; 9.41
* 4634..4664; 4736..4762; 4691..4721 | -0.9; 9.47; 9.16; 9.29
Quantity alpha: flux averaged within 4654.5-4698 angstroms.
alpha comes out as 9.39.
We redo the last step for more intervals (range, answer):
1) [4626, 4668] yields 9.34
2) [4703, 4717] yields 9.17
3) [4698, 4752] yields 9.34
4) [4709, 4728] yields 9.51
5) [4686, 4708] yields 9.73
